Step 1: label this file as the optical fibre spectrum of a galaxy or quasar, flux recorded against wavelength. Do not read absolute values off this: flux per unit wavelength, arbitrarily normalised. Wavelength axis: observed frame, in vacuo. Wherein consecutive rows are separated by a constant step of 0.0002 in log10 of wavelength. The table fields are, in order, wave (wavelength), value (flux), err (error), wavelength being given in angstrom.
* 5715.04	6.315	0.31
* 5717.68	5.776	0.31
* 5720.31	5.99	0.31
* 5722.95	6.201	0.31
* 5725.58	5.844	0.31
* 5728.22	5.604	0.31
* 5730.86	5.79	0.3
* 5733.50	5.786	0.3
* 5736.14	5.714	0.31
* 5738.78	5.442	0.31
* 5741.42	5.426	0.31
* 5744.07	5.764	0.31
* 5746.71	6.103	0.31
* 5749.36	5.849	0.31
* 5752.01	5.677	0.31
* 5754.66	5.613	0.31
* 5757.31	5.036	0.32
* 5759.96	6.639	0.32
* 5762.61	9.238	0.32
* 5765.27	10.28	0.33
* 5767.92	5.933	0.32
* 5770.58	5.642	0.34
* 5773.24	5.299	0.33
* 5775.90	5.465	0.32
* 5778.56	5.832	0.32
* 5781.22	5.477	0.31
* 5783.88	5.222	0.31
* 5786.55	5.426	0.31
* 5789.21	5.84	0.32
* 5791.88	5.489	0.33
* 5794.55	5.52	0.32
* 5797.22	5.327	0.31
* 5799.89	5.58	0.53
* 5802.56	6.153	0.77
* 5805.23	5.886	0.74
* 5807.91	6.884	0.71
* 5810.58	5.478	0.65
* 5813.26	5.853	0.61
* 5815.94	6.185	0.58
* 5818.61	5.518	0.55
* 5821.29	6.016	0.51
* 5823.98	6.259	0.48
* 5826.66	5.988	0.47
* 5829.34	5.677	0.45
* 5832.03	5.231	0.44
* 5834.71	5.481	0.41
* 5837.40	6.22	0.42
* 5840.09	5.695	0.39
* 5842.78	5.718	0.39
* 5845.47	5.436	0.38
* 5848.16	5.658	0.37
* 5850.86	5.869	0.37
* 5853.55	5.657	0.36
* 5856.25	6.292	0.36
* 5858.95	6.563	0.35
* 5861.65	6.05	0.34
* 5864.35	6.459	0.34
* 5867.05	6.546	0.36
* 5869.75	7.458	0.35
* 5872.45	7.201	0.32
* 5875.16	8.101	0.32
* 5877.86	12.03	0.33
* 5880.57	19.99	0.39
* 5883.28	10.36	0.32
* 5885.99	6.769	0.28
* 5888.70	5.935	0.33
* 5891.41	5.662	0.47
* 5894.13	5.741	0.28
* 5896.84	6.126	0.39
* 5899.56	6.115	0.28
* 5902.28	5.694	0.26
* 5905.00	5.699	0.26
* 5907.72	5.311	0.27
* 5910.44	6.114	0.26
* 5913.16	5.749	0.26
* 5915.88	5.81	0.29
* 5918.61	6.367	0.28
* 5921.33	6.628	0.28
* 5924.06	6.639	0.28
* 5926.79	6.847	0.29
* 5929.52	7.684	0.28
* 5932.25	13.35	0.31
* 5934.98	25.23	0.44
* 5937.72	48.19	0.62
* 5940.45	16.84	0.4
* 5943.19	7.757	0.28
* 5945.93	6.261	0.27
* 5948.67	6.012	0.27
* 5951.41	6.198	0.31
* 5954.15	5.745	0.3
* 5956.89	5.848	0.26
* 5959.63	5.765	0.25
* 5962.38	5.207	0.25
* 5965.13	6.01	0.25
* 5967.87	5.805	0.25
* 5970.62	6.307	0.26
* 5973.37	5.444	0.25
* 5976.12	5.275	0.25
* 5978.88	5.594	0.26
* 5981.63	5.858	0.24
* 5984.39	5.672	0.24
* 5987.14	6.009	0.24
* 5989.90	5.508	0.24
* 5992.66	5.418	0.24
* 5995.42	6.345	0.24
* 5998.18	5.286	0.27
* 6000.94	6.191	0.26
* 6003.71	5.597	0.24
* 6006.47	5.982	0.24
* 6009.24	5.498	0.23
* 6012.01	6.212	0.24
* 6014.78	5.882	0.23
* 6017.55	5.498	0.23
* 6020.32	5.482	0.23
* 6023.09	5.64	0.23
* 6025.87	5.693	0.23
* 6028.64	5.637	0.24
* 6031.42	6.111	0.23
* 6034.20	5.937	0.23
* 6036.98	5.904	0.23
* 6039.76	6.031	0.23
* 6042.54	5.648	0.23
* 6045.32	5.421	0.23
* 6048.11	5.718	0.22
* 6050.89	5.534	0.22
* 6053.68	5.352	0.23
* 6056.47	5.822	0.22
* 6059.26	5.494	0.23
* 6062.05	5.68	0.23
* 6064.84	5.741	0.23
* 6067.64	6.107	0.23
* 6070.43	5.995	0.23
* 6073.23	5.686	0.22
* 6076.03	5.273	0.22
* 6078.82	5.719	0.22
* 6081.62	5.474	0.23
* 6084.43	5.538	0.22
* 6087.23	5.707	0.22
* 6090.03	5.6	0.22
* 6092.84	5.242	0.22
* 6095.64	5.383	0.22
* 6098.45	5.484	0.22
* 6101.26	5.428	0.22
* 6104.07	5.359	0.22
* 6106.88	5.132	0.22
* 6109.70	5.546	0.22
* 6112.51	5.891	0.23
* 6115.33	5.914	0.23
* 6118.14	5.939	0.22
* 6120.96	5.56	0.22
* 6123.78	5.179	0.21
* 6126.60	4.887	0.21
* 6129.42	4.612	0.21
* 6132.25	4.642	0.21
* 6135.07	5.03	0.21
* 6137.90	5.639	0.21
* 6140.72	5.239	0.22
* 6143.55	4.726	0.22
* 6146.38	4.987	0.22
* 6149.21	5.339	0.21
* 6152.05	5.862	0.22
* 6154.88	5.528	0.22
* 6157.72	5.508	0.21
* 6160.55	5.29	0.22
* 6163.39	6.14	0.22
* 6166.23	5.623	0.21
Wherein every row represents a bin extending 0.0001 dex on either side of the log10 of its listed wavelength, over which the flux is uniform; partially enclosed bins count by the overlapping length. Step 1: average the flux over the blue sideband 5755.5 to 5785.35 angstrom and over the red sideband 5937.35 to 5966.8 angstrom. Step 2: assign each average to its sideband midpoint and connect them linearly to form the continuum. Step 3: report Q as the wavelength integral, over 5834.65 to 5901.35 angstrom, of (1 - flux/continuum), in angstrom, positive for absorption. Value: 7.5 angstrom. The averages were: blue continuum 6.35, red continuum 9.57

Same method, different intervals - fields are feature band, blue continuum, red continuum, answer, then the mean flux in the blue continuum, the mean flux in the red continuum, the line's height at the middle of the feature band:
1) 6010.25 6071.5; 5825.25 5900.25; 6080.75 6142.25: 1.0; 7.01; 5.38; 5.84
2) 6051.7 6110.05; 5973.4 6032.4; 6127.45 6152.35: -2.2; 5.72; 5.08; 5.36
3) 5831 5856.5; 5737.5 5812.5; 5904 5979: 5.3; 5.98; 8.99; 7.22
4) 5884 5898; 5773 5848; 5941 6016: -0.9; 5.73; 6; 5.86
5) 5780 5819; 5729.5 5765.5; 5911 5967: 8.2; 6.19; 10.1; 7.25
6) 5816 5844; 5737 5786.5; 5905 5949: 8.2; 6.09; 11.3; 8.22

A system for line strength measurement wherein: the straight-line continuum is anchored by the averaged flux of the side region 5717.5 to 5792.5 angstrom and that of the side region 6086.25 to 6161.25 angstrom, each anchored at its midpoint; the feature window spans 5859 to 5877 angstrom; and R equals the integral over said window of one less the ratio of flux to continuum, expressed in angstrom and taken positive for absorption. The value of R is -4.0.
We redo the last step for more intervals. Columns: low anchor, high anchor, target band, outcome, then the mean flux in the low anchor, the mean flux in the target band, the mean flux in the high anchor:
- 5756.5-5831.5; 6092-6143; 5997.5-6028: -0.94 angstrom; 6.04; 5.73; 5.33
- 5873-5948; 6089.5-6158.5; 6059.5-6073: 1.59 angstrom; 10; 5.83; 5.34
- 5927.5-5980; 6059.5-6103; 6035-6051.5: 2.95 angstrom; 10.2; 5.73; 5.6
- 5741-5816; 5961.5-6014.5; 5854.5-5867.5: -0.97 angstrom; 6.01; 6.35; 5.76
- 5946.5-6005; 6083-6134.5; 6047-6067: -0.37 angstrom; 5.77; 5.64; 5.38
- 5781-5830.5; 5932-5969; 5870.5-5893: -1.41 angstrom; 5.79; 9.41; 11.7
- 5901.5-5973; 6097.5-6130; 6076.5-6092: 1.23 angstrom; 9.17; 5.57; 5.43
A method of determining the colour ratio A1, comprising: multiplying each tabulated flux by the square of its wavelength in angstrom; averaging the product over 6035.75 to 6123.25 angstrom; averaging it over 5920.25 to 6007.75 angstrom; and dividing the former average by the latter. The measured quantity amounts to 0.69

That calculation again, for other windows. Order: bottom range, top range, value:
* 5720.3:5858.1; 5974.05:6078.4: 1.05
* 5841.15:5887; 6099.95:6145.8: 0.74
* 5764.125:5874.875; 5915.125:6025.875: 1.39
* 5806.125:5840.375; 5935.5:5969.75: 1.91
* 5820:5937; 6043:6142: 0.78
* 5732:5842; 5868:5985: 1.52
